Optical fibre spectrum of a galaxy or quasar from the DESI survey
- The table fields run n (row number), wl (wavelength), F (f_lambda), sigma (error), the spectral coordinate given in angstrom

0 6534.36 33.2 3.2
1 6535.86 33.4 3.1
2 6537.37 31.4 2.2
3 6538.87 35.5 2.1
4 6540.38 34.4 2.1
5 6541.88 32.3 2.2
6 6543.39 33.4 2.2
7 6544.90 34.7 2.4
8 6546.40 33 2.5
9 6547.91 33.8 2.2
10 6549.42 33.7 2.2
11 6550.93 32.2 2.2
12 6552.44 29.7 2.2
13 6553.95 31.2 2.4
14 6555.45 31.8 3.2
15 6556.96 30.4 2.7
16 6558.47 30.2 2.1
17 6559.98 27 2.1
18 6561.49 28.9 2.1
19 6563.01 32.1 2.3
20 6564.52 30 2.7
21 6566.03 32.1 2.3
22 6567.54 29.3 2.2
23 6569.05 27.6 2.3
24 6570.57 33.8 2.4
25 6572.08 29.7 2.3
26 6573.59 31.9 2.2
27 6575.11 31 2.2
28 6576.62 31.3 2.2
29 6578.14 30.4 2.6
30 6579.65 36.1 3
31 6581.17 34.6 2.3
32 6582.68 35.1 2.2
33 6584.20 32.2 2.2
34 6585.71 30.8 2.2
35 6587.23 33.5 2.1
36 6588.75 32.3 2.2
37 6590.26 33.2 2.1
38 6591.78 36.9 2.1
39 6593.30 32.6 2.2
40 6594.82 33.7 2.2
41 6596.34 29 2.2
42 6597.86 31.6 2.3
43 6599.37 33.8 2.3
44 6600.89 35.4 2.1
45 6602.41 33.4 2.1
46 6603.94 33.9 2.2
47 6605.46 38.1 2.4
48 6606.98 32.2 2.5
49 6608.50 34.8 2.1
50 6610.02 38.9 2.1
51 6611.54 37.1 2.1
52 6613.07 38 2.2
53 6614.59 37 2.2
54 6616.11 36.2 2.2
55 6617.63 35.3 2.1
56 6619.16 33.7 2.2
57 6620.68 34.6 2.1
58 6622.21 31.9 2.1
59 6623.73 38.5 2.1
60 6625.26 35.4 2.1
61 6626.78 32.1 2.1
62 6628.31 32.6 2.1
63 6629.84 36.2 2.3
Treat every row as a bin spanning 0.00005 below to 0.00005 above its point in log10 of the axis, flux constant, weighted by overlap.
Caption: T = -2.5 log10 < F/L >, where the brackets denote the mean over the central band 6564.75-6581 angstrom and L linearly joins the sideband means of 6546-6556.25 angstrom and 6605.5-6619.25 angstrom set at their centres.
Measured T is 0.07 mag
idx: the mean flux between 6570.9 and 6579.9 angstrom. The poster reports 31.6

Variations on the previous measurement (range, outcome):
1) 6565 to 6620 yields 33.5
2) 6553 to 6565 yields 30.2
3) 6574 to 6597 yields 32.8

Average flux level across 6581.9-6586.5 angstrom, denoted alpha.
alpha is 32.7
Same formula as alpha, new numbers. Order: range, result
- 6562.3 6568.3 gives 30.9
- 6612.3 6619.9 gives 36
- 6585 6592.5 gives 33.3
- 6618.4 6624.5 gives 34.7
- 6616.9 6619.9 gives 34.4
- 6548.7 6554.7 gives 31.7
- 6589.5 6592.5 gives 35.1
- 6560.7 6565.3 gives 30.3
